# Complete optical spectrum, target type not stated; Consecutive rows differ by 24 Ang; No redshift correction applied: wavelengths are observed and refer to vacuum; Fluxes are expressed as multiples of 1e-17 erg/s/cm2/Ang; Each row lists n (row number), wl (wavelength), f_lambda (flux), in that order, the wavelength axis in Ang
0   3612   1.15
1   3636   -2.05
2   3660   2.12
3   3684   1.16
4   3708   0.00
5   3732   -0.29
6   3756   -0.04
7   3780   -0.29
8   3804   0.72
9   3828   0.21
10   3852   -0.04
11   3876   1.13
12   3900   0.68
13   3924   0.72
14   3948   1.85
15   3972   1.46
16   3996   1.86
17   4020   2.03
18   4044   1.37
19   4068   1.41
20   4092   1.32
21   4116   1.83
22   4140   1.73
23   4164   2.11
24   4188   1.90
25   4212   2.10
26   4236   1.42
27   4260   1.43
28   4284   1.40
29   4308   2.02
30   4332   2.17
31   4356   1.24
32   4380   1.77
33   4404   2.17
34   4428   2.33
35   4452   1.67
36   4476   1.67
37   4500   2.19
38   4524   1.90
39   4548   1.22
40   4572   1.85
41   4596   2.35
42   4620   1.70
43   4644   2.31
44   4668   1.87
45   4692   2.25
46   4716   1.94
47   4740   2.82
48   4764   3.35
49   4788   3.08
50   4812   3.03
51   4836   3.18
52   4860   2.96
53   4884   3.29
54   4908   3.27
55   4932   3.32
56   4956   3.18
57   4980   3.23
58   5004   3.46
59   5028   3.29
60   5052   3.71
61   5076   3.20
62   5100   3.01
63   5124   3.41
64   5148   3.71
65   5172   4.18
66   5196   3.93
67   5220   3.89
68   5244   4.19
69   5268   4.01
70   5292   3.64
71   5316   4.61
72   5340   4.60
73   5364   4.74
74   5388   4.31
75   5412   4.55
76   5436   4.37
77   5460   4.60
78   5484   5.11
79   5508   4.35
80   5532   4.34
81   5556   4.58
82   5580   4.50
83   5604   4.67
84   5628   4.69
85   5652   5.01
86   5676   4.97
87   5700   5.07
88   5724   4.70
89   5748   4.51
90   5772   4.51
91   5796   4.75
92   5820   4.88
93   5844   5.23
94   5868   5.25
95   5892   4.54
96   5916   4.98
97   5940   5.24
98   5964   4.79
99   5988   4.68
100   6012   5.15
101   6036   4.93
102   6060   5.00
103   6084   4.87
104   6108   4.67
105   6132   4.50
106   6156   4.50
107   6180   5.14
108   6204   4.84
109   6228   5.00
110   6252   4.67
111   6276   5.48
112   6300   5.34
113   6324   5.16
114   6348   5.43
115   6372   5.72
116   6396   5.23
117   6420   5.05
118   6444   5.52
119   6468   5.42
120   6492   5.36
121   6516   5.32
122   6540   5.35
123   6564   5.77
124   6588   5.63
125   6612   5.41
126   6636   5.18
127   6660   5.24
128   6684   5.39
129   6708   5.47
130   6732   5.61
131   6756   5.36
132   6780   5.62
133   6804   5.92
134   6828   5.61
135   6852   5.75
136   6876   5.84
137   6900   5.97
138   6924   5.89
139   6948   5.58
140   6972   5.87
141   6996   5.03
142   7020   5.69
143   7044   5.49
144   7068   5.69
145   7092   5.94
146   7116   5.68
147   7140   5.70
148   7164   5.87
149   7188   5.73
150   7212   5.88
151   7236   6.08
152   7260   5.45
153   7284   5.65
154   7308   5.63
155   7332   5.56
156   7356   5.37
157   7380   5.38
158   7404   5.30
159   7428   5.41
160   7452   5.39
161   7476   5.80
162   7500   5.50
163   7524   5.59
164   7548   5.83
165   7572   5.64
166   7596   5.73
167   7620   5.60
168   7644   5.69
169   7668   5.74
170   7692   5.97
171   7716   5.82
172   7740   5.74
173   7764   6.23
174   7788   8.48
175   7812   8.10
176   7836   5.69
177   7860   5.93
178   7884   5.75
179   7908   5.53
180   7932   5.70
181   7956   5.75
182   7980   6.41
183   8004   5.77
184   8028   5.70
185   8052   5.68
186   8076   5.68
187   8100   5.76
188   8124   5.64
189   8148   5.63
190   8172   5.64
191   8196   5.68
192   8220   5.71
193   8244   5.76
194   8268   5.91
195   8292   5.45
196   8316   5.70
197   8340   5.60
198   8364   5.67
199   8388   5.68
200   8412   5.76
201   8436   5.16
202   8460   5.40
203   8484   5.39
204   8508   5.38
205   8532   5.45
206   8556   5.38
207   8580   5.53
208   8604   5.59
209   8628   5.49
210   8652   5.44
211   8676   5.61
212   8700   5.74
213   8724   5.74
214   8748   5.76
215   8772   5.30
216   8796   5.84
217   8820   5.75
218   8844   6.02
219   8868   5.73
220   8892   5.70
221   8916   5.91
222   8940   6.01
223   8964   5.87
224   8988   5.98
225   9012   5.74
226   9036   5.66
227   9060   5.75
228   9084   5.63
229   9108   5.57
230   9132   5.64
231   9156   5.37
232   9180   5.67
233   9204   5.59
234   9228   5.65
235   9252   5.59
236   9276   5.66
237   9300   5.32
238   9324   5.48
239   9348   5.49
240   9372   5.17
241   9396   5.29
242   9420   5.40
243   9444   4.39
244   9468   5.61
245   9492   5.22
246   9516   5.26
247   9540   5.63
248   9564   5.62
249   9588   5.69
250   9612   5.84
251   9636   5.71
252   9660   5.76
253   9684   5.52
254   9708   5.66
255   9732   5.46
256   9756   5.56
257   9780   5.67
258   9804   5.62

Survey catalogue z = 0.19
